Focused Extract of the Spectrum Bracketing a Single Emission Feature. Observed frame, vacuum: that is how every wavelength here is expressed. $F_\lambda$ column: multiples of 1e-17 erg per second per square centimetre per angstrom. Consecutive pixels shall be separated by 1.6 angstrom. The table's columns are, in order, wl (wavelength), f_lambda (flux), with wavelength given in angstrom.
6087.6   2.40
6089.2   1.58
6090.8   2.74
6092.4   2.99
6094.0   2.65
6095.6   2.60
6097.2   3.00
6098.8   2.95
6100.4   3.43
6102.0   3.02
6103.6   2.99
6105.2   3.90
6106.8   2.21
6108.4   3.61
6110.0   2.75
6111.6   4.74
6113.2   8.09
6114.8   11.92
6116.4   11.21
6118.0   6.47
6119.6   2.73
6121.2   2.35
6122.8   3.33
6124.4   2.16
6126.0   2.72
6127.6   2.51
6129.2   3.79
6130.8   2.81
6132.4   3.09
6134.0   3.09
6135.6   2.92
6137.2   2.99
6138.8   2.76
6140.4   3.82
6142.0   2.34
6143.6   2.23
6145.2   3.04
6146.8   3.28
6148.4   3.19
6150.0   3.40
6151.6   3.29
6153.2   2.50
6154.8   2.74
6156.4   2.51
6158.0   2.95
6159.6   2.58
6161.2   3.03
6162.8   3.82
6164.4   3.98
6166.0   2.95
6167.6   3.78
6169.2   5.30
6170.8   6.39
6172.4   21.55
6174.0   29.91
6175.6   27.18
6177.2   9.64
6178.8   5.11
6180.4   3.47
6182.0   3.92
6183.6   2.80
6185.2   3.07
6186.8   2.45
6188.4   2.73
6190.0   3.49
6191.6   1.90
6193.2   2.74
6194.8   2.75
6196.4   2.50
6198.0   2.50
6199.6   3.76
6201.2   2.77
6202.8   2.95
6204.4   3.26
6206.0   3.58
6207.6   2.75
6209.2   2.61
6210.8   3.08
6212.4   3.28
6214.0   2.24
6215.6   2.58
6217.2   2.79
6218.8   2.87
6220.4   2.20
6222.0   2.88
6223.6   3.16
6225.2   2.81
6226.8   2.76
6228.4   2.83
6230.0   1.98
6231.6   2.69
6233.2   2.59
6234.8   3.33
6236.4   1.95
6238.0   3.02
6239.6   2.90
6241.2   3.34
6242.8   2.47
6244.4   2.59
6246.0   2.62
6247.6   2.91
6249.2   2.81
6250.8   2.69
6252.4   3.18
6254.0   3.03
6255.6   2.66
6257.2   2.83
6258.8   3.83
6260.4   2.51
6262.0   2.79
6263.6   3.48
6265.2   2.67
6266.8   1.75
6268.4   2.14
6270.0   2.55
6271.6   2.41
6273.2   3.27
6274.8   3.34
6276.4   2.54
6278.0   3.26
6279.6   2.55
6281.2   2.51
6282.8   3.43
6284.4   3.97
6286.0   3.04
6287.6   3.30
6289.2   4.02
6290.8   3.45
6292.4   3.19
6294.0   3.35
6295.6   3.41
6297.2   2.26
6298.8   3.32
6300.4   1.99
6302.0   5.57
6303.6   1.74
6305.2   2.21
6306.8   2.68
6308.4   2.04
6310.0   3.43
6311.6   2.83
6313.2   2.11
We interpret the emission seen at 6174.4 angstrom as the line [O III] 5007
